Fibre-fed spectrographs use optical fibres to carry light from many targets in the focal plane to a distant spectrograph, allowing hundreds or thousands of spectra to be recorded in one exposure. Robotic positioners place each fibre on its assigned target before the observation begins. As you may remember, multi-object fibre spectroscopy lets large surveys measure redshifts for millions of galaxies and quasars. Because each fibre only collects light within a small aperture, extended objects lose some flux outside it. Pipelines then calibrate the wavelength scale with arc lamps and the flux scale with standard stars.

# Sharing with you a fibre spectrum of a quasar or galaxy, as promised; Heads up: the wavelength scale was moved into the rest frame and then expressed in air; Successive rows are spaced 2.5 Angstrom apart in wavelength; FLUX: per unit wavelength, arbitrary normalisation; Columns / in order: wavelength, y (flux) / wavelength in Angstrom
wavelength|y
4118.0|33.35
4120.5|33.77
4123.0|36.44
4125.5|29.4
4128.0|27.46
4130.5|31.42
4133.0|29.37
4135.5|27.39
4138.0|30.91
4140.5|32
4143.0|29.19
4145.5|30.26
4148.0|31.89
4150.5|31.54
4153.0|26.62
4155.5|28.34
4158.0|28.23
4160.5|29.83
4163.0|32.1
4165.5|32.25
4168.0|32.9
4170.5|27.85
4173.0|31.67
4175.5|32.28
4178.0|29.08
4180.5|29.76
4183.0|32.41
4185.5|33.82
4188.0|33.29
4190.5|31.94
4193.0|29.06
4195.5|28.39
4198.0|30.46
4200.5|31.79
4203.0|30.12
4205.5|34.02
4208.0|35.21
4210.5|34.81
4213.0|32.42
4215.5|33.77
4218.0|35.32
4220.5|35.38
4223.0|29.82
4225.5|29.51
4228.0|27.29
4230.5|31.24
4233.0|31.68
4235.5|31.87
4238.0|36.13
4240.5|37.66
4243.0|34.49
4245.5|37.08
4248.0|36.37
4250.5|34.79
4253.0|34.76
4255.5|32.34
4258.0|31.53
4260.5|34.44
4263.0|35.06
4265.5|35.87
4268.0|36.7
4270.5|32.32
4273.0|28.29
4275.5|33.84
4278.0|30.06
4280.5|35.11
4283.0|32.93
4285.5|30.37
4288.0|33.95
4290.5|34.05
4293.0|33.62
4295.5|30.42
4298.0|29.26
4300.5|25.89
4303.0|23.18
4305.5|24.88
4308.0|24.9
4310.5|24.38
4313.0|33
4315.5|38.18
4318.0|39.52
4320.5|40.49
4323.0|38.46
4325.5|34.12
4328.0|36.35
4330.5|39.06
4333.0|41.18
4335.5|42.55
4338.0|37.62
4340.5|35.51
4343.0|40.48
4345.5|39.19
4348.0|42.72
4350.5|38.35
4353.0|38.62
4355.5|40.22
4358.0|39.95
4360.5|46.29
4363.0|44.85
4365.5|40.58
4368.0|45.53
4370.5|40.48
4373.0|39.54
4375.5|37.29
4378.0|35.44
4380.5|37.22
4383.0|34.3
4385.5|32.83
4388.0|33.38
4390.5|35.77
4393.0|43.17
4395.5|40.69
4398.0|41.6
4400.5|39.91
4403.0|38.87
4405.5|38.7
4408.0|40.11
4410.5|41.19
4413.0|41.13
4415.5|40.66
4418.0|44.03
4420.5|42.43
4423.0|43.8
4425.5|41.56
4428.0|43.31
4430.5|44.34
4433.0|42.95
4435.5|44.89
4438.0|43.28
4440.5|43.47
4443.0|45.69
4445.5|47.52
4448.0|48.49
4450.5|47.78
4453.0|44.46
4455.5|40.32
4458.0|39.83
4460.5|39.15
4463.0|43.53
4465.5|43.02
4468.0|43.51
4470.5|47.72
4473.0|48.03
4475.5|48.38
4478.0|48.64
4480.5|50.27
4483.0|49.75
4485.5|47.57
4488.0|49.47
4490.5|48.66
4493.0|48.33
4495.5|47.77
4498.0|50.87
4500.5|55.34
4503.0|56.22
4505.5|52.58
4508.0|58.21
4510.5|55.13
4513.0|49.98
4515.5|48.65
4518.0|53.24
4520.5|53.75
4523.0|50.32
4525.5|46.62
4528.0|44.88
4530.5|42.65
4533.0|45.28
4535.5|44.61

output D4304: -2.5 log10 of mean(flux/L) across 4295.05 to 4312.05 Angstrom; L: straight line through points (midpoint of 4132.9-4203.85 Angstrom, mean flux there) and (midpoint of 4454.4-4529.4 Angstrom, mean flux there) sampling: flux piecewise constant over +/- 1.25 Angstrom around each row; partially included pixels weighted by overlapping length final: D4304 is 0.41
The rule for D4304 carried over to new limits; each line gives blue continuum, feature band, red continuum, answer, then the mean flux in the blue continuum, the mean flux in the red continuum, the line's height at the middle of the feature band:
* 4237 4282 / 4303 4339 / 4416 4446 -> 0.085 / 34.3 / 43.8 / 37.7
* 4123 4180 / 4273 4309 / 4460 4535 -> 0.243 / 30.2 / 49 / 37.8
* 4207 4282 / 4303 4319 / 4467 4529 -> 0.252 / 33.5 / 50.2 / 37.9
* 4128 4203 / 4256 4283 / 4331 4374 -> 0.092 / 30.5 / 40.8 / 36.2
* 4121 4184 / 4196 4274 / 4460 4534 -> 0.051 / 30.5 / 49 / 34.9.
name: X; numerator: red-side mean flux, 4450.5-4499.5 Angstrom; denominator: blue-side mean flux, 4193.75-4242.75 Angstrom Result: 1.4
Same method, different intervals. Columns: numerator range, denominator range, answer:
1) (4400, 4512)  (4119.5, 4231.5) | 1.47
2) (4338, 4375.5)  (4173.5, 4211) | 1.28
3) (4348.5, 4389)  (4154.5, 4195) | 1.27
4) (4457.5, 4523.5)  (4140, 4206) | 1.60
